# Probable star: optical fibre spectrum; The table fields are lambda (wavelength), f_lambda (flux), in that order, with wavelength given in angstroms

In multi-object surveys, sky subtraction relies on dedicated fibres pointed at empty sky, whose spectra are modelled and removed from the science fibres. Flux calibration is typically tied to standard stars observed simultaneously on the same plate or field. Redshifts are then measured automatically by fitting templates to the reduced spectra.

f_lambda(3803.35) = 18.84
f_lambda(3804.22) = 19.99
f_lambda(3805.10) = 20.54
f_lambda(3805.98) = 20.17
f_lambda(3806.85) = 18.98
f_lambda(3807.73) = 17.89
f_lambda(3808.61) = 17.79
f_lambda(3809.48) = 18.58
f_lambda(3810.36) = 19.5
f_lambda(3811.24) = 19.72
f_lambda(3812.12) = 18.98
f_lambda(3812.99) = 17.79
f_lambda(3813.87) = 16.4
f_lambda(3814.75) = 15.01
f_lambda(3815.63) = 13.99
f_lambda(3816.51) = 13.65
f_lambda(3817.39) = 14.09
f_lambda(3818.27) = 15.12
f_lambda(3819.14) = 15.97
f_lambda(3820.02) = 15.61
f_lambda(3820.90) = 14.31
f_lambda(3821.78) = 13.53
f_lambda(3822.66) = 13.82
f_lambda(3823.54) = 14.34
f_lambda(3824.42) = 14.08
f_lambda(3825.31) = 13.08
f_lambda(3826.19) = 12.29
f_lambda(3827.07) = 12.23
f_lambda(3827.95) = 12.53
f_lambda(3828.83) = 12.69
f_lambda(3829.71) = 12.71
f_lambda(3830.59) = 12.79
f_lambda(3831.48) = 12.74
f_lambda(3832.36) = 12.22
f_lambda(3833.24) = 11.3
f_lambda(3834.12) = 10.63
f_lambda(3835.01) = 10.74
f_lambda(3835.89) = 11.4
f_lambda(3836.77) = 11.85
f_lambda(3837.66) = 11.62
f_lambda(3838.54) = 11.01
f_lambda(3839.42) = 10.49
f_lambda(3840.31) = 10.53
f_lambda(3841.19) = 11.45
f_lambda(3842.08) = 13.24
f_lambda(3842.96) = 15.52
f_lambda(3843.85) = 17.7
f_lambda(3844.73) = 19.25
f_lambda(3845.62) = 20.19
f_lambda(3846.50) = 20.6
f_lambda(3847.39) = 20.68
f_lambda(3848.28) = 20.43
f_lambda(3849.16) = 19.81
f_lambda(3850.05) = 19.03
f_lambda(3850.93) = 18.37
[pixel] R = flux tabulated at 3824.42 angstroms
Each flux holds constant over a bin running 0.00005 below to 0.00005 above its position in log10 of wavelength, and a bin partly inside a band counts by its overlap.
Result 14.08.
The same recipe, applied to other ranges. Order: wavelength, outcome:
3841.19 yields 11.45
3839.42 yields 10.49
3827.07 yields 12.23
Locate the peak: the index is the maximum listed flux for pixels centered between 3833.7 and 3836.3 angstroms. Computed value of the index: 11.4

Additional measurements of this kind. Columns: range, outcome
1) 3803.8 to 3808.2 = 20.54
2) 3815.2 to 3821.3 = 15.97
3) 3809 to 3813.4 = 19.72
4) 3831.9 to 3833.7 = 12.22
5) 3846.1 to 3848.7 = 20.68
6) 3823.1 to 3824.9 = 14.34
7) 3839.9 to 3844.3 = 17.7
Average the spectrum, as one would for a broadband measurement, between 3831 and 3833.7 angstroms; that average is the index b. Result 12.1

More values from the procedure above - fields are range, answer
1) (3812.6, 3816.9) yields 15.3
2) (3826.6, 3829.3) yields 12.5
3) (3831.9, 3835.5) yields 11.2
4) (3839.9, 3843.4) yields 12.7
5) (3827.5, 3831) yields 12.7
